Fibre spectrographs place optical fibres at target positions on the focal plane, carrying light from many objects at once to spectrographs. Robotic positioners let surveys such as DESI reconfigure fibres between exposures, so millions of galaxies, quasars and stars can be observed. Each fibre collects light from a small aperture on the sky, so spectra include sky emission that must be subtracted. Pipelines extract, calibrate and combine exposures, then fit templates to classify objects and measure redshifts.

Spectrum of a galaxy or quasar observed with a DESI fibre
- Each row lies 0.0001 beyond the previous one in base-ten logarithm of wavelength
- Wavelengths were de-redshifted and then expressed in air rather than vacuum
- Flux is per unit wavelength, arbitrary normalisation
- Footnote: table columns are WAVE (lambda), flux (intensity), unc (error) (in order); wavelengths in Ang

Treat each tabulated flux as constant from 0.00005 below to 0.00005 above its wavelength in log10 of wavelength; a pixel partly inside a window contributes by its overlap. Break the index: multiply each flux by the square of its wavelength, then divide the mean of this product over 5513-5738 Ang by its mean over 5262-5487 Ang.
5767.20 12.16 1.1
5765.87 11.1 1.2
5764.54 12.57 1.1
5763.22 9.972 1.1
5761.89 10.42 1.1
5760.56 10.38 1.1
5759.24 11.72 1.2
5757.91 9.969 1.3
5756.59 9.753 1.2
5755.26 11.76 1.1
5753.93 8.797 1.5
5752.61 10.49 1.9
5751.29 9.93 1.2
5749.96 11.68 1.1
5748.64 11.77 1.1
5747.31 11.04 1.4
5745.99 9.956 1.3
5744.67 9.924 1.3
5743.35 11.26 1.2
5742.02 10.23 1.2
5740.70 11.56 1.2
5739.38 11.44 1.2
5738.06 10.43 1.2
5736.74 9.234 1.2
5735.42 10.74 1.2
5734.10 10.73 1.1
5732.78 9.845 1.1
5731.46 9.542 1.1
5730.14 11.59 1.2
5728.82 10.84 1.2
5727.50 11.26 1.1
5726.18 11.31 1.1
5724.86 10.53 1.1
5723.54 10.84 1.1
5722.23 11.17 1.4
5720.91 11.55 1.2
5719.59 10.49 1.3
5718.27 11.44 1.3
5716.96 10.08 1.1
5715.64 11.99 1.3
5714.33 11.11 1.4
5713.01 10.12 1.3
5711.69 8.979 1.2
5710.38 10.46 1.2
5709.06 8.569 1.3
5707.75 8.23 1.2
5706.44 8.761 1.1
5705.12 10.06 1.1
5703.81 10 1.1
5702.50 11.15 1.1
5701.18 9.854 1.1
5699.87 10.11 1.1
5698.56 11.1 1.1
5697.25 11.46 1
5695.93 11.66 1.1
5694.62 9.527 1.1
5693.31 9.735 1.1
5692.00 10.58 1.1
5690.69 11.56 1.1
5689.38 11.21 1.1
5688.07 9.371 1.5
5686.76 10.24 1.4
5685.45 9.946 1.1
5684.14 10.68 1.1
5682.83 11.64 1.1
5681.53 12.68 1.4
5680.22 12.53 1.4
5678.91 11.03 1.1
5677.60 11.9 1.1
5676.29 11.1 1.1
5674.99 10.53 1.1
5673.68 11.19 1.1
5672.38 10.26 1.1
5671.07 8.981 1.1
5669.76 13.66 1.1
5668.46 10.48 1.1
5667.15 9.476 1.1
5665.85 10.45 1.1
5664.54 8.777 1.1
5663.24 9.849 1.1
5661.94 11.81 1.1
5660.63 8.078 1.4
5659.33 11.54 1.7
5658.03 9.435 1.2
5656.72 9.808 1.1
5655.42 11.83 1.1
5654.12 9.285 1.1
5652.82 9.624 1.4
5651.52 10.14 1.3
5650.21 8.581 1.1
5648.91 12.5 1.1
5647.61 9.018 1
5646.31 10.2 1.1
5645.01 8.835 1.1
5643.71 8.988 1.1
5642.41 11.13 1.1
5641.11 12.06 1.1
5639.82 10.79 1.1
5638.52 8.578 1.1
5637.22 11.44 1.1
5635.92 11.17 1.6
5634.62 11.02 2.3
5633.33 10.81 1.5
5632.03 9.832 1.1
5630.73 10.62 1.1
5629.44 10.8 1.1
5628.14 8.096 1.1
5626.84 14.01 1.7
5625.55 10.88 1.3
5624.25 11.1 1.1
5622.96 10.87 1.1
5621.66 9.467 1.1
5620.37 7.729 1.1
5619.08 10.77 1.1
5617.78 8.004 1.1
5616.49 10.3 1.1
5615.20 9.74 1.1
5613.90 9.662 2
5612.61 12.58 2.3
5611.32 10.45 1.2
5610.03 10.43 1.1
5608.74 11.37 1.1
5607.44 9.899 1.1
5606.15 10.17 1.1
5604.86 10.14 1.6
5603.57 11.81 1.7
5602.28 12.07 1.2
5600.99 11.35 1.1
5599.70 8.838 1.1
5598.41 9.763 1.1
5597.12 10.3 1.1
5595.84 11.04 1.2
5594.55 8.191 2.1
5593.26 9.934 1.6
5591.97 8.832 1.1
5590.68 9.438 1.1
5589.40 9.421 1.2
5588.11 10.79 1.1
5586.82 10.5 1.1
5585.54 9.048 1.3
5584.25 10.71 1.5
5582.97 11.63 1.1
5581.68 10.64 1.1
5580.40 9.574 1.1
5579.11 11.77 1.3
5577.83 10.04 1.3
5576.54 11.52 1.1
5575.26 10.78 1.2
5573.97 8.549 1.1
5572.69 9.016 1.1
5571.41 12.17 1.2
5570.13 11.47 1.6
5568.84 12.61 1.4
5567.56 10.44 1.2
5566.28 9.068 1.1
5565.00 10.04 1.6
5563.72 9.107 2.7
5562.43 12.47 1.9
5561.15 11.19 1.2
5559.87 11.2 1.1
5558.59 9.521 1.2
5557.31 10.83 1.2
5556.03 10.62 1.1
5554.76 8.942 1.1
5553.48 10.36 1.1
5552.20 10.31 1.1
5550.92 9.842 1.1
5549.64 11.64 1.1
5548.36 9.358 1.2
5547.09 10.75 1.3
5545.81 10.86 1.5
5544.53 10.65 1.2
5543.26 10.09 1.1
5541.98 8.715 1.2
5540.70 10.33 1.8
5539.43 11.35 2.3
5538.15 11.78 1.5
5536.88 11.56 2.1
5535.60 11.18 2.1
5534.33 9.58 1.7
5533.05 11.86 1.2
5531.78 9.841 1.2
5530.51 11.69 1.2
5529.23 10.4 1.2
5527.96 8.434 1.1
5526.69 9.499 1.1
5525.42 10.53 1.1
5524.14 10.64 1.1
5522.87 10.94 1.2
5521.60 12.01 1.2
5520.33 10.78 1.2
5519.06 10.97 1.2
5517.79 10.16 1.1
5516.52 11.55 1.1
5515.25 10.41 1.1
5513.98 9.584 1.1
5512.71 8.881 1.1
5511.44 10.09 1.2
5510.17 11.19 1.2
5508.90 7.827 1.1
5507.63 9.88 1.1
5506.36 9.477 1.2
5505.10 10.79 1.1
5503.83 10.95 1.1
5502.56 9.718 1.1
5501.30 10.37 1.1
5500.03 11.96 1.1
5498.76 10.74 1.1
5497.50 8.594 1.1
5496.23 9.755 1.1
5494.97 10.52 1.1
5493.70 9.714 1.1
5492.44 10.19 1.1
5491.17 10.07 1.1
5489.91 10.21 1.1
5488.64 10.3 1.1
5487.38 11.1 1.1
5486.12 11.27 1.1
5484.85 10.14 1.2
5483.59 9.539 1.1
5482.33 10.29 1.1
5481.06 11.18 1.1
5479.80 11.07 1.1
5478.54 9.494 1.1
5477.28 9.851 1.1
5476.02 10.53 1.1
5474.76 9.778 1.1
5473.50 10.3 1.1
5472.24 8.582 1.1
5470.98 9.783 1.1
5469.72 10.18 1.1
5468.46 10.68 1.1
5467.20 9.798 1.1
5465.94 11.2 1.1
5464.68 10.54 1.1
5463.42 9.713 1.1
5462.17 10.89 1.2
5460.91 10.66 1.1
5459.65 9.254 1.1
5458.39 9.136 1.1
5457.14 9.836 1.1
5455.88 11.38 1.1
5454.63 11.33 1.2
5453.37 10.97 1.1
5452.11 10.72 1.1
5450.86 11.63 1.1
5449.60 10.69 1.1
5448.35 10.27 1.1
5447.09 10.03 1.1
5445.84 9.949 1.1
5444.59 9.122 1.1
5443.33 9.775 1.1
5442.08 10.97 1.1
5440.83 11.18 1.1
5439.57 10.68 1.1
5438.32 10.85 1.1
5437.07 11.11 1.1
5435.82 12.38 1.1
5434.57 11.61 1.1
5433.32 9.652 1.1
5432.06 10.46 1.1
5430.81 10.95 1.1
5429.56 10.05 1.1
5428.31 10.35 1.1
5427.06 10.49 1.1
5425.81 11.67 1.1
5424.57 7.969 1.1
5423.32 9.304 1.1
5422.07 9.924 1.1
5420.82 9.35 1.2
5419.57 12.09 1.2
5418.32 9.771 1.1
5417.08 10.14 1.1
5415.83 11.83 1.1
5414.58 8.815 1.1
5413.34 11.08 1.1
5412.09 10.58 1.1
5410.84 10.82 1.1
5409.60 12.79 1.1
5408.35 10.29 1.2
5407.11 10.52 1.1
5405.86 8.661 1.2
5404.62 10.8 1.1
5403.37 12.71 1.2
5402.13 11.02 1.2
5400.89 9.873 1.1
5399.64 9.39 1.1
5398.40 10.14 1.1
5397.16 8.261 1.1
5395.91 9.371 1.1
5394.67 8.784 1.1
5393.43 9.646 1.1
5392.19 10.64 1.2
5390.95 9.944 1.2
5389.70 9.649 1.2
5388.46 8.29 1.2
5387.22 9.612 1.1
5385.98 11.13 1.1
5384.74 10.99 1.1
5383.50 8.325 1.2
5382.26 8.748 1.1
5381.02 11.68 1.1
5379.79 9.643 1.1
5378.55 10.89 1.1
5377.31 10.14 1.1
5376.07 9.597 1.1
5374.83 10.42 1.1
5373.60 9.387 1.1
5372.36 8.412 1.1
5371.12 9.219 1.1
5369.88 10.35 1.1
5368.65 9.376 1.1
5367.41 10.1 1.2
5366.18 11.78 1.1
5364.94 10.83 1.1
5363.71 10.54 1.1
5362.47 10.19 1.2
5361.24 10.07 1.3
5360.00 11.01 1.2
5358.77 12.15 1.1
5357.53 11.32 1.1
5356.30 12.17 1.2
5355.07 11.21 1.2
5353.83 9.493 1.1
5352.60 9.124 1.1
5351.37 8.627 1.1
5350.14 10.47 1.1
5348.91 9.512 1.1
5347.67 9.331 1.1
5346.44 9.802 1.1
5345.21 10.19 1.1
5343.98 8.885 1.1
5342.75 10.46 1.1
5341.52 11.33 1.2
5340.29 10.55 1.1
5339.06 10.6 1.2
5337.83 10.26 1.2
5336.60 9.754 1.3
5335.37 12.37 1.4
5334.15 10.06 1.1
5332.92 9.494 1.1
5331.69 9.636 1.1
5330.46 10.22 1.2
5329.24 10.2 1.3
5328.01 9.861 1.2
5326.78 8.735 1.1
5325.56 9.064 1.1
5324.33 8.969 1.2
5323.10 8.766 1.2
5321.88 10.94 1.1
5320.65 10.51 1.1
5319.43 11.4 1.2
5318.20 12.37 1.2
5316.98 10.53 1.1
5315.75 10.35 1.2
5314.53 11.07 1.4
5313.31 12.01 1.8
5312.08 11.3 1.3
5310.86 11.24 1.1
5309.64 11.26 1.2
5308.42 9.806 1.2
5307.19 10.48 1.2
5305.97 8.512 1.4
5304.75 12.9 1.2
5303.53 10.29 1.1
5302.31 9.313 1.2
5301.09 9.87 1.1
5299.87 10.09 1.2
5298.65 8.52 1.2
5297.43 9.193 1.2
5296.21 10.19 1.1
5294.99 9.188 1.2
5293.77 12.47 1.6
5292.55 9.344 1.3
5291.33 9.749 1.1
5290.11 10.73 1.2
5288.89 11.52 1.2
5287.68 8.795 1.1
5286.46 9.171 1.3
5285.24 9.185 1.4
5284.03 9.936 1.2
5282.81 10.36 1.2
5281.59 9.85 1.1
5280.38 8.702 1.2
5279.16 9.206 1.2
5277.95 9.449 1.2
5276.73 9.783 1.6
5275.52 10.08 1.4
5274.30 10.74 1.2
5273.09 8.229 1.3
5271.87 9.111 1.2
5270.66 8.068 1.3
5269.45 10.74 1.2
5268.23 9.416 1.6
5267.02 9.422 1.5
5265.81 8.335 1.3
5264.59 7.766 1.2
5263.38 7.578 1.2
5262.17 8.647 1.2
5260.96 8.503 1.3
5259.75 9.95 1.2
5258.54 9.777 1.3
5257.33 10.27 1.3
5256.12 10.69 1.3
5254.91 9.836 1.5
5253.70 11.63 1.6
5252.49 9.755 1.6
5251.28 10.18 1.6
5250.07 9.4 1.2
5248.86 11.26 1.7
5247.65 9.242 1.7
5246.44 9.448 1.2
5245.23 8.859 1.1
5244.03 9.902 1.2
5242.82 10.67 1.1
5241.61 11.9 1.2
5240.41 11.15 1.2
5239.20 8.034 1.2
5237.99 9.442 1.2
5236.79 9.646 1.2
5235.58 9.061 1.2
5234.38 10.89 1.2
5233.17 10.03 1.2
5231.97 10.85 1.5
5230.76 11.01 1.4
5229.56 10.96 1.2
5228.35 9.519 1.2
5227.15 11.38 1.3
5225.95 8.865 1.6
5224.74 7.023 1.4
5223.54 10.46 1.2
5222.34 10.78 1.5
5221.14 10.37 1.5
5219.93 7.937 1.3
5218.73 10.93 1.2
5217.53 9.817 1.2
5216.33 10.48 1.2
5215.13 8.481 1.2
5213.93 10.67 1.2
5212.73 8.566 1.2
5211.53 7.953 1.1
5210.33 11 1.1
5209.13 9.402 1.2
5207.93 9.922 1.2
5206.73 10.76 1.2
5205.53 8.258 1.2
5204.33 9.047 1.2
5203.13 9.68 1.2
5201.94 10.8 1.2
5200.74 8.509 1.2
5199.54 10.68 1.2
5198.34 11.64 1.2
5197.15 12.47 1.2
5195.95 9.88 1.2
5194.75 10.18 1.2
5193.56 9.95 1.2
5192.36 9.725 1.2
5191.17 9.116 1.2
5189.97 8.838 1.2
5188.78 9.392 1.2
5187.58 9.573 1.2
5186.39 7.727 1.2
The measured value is 1.13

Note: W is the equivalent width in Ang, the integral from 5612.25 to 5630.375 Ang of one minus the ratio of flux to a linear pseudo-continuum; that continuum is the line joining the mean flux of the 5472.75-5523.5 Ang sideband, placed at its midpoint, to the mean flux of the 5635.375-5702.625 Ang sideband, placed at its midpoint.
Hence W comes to 0.4 Ang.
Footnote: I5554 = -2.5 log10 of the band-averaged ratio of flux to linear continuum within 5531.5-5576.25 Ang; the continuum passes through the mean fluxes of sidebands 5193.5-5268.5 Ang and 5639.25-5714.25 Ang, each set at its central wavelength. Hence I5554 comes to -0.03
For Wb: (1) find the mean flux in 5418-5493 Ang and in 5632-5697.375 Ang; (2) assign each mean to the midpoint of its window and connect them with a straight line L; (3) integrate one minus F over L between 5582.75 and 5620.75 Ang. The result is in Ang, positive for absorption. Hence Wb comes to 1.2 Ang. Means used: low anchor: 10.4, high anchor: 10.5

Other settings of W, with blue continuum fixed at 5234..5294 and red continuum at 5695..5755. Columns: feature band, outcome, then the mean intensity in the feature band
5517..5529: -0.35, 10.5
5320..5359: -1.10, 10.1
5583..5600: 0.73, 9.84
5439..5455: -0.84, 10.5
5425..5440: -1.23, 10.8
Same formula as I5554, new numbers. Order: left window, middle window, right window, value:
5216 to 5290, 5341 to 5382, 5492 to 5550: -0.023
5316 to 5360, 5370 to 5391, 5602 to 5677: 0.054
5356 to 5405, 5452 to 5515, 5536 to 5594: 0.012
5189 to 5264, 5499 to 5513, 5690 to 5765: 0.010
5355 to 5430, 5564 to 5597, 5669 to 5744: 0.022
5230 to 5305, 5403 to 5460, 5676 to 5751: -0.043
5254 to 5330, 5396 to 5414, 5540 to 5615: -0.039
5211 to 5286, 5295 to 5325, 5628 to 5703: -0.063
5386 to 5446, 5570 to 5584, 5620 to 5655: -0.033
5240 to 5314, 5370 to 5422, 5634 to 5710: -0.004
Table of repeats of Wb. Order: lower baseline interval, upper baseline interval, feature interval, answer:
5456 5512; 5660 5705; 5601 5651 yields 0.43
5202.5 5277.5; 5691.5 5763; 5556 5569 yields -0.44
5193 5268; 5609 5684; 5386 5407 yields 0.48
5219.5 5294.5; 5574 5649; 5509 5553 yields -1.17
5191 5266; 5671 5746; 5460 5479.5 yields 0.17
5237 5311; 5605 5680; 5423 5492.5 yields -2.09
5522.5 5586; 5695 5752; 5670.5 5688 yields -0.65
